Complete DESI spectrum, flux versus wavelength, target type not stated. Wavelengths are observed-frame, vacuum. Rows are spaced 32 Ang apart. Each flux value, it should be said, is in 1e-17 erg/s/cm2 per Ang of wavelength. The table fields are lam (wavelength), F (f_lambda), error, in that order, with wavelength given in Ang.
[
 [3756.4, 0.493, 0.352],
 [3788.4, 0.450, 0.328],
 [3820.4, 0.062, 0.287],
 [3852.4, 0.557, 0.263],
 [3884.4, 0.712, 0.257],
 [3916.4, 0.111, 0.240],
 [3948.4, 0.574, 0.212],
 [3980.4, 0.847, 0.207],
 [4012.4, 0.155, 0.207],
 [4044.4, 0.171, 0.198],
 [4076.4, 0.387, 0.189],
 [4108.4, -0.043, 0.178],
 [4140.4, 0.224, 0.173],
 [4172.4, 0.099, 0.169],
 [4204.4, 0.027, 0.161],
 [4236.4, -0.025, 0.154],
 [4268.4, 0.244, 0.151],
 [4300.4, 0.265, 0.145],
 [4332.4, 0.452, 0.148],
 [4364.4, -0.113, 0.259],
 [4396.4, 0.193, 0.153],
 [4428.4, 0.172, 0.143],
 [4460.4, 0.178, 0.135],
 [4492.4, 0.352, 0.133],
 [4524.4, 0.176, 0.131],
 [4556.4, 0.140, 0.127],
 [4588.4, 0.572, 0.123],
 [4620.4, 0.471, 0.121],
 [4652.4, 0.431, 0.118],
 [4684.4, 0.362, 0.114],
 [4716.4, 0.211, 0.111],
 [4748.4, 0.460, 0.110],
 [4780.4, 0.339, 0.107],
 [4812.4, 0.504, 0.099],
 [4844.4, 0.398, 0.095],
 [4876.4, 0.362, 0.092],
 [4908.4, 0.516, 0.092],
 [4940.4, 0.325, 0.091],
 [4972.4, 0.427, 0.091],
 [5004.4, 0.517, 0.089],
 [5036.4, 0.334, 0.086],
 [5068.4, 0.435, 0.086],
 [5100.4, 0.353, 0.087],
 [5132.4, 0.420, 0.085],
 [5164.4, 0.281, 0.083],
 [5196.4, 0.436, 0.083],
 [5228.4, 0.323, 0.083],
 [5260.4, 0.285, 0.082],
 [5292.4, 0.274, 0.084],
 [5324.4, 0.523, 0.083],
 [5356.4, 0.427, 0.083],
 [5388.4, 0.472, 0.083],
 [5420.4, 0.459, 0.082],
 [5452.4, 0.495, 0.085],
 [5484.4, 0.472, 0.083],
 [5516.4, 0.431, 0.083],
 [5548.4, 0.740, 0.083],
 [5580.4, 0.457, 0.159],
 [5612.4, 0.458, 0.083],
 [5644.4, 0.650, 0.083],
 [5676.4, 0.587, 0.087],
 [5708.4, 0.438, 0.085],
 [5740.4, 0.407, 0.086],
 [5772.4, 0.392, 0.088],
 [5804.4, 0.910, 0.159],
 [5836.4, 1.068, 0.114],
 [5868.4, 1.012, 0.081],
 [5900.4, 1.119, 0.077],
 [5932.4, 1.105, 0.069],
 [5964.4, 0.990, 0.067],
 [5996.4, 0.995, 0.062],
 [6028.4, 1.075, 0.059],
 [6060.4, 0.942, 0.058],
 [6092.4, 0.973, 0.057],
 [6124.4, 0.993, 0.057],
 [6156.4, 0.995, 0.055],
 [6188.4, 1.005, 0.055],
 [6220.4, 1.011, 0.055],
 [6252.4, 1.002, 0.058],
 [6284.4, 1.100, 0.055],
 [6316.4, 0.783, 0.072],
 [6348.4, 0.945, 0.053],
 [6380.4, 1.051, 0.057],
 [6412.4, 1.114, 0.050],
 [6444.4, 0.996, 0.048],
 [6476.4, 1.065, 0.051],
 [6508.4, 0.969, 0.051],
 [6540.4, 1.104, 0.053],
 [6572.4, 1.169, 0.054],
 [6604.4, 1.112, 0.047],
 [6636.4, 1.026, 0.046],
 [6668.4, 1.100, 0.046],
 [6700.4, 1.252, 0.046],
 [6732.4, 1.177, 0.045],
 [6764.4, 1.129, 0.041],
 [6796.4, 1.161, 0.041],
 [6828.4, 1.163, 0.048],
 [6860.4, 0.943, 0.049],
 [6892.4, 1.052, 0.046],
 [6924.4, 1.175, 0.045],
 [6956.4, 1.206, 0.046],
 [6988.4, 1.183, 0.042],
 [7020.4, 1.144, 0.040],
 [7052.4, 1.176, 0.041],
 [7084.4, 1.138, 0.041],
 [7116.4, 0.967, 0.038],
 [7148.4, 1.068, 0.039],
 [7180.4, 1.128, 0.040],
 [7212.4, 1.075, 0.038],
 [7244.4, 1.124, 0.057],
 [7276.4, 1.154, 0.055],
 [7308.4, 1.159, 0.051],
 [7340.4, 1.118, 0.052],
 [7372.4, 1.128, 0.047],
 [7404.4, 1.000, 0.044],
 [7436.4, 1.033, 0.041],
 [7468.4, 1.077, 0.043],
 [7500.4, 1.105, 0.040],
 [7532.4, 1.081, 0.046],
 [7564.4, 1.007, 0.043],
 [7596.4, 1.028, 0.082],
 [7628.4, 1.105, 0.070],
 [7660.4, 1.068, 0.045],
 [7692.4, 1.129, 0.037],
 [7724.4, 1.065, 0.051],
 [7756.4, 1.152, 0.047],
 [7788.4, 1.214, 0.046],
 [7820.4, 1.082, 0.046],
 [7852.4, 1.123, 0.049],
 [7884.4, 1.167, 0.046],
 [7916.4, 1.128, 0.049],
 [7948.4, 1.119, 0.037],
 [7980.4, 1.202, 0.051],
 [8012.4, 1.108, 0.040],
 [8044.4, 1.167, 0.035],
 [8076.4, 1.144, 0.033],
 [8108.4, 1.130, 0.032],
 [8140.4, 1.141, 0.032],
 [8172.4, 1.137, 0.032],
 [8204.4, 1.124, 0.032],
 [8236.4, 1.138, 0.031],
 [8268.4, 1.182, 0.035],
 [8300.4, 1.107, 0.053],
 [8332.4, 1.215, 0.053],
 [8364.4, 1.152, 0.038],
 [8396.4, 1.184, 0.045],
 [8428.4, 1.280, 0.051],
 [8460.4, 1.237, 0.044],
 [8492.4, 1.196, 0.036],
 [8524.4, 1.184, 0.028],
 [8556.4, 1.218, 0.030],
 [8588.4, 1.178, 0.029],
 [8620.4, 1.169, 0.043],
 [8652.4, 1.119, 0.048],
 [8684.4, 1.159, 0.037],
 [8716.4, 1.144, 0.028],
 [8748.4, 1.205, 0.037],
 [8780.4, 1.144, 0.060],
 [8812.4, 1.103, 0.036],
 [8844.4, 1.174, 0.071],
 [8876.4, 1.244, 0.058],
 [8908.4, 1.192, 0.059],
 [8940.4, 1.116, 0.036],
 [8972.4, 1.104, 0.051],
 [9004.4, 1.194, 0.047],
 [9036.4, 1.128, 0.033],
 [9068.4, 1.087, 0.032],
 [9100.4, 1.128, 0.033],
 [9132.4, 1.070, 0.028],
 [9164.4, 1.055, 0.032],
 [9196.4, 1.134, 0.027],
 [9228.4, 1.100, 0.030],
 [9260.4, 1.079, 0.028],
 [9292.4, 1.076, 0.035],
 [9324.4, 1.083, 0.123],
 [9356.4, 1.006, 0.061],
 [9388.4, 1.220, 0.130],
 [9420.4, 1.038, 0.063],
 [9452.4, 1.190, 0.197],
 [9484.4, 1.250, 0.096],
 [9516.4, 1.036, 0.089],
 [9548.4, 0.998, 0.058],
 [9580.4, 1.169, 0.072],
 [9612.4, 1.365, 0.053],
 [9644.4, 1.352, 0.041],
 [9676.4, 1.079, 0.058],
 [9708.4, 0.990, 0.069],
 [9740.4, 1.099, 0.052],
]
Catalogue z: 0.466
